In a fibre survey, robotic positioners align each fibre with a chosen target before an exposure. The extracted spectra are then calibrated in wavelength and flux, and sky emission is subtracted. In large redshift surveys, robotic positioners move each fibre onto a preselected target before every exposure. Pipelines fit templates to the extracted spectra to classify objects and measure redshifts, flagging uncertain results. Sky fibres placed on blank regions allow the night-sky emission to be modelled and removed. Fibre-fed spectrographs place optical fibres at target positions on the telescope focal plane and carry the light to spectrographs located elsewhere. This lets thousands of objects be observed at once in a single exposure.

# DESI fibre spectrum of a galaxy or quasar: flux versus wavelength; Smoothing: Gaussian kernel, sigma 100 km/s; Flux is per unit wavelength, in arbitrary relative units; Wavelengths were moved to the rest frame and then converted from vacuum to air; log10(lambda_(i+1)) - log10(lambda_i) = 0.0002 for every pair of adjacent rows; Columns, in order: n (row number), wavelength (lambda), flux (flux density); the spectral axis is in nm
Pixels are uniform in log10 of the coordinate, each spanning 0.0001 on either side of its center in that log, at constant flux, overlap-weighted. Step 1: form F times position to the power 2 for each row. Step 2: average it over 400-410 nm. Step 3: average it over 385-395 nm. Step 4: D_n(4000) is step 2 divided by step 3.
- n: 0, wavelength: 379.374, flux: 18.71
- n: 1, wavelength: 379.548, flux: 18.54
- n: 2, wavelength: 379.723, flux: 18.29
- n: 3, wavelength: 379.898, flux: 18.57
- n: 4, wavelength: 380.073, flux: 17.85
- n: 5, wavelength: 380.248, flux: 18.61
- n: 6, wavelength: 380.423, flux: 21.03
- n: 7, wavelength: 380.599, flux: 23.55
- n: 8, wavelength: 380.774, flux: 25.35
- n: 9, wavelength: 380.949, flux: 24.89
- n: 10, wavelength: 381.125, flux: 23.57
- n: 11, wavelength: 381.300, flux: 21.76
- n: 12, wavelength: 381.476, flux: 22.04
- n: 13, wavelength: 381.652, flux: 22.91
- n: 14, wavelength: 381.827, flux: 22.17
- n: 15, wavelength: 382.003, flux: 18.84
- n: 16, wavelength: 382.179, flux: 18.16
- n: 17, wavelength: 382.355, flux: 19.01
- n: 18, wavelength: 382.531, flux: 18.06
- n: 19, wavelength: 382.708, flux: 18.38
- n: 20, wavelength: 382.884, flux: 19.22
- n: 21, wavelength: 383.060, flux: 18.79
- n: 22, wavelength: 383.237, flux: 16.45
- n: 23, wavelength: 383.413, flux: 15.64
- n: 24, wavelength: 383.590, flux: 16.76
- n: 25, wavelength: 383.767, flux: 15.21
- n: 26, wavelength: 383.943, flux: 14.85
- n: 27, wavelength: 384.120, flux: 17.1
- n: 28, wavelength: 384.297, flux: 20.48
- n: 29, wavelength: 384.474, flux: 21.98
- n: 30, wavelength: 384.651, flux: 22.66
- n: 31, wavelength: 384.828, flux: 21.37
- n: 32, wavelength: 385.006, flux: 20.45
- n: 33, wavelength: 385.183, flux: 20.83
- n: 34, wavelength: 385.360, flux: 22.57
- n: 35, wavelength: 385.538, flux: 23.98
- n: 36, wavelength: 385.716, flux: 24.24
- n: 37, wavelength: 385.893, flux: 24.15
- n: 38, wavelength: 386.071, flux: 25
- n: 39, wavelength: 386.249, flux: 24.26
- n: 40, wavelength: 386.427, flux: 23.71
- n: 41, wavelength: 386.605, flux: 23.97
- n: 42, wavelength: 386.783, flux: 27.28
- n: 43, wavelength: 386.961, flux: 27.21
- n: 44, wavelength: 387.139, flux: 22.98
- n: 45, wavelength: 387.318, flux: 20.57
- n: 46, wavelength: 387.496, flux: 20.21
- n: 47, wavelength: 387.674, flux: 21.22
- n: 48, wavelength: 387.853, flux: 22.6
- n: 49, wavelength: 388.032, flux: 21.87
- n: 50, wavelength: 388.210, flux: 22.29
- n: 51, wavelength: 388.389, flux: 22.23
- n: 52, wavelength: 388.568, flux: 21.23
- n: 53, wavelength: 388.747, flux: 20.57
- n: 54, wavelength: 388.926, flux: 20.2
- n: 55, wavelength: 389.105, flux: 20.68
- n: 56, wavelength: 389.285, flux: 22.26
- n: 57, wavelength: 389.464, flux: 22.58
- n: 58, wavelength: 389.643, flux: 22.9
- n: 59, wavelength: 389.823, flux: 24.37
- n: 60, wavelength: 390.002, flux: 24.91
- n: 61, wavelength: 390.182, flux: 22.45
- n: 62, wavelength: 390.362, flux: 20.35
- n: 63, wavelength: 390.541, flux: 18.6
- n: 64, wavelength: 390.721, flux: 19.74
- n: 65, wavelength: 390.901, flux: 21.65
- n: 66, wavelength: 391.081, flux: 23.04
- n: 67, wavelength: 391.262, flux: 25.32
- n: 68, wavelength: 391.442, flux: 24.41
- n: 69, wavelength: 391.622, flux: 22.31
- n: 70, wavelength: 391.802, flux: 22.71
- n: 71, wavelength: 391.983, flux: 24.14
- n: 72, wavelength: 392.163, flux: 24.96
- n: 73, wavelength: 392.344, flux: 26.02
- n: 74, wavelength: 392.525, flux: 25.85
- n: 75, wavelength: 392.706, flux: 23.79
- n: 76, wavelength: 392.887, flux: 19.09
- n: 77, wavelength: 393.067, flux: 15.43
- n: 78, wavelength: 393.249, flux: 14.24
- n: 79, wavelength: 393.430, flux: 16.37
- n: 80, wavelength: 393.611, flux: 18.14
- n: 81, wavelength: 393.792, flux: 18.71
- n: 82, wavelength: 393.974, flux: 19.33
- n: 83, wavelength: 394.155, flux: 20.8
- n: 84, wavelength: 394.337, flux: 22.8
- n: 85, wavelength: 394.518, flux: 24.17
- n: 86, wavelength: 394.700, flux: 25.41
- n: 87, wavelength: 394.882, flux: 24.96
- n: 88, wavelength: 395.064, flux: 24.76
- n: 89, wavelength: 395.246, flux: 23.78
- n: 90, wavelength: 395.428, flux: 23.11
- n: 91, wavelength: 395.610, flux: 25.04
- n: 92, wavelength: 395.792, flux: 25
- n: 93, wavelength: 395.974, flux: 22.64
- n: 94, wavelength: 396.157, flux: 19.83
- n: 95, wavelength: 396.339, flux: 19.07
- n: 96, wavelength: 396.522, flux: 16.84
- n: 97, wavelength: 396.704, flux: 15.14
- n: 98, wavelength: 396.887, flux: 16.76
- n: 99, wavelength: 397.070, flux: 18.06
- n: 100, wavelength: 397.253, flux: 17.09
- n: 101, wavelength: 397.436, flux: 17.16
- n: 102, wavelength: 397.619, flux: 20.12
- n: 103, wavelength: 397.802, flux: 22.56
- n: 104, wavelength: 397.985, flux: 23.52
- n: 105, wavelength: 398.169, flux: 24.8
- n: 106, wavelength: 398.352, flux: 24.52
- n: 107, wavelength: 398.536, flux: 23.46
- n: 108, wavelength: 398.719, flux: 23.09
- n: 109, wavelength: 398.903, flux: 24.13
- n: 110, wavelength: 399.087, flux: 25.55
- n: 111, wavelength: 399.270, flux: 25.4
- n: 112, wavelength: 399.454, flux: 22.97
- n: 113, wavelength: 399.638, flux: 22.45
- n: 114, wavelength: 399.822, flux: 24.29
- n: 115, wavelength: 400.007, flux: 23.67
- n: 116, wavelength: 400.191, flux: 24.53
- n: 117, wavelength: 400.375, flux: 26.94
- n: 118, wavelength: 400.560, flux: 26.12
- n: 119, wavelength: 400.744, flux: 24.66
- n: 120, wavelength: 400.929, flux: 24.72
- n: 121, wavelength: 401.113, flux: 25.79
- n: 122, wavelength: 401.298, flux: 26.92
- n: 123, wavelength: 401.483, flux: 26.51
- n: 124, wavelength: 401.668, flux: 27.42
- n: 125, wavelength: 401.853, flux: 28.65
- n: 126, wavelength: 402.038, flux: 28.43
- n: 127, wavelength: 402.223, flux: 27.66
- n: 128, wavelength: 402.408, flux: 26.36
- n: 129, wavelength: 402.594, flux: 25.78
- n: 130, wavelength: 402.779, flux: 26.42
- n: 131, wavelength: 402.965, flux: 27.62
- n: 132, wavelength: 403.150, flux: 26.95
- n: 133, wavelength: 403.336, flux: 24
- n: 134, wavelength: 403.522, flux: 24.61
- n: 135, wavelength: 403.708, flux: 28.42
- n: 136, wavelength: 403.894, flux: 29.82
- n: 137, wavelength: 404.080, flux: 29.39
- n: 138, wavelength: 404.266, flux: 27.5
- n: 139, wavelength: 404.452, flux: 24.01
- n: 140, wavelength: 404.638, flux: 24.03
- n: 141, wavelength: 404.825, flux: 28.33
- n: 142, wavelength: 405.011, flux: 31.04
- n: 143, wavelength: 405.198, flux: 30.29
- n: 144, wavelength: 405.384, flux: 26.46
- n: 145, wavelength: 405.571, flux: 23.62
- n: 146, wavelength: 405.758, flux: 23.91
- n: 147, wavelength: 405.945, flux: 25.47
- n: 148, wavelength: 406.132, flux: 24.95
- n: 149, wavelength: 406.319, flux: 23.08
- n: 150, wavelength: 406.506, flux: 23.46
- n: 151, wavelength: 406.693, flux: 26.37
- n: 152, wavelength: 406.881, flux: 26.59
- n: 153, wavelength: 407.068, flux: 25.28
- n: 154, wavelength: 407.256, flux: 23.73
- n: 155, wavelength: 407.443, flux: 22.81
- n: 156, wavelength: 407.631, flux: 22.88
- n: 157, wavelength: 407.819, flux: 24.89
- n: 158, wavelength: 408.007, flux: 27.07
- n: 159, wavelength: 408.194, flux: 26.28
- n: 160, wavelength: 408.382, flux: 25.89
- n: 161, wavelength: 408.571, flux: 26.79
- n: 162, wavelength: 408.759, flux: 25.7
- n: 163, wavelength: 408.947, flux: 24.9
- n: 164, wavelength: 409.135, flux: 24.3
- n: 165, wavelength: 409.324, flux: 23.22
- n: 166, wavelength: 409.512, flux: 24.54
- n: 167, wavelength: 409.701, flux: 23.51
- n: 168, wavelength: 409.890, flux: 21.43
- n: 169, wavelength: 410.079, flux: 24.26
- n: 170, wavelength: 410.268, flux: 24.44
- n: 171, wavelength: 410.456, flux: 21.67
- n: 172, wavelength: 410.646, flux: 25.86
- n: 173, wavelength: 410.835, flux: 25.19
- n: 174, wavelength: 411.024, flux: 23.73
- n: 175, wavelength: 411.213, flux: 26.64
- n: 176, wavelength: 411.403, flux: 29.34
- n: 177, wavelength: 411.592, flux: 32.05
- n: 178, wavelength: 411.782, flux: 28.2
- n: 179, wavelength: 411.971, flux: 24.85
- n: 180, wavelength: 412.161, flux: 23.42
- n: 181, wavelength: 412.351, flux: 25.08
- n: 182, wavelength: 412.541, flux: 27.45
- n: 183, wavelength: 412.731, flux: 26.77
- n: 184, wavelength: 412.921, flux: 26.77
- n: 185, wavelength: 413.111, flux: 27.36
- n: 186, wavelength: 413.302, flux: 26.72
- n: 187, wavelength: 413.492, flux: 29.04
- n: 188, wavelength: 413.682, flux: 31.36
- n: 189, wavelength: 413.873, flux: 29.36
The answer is 1.25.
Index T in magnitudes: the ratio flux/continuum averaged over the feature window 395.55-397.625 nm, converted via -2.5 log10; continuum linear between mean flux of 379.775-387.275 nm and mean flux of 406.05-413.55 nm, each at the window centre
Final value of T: 0.202 mag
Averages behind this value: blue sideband 21.1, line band 19.3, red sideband 25.4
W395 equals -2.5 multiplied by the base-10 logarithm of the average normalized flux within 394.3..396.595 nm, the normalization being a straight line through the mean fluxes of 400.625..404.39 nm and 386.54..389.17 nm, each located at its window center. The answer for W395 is 0.08 mag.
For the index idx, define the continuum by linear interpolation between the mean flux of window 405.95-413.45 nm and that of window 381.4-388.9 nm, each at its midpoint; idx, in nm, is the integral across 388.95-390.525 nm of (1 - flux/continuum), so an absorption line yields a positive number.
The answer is -0.03 nm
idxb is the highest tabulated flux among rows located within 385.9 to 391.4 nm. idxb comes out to 27.28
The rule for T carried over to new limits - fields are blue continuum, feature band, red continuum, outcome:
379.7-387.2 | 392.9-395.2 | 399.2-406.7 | 0.16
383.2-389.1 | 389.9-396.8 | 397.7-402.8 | 0.08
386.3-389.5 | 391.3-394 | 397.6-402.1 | 0.11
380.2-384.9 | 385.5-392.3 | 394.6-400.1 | -0.10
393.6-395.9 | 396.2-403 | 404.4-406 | 0.05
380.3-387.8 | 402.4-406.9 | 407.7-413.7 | -0.07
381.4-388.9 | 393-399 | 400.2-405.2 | 0.18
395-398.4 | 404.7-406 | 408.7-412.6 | -0.15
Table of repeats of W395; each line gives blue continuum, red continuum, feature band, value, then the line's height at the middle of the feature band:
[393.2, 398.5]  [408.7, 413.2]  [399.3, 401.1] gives -0.108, 22.2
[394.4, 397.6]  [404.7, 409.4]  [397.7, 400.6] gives -0.086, 22.3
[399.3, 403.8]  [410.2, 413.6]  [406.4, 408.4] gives 0.051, 26.2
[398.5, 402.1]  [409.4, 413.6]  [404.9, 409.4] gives 0.010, 25.6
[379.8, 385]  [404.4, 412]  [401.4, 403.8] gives -0.112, 24.2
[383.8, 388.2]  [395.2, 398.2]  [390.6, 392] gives -0.068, 21.4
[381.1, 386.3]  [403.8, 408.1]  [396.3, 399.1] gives 0.156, 23.8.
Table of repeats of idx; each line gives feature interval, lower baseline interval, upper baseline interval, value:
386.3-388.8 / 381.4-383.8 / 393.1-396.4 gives -0.367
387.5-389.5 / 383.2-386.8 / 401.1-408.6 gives 0.039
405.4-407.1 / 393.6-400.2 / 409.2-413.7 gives -0.023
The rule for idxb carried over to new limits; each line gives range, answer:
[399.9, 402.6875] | 28.65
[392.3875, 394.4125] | 25.85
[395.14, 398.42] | 25.04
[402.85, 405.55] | 31.04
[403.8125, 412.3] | 32.05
